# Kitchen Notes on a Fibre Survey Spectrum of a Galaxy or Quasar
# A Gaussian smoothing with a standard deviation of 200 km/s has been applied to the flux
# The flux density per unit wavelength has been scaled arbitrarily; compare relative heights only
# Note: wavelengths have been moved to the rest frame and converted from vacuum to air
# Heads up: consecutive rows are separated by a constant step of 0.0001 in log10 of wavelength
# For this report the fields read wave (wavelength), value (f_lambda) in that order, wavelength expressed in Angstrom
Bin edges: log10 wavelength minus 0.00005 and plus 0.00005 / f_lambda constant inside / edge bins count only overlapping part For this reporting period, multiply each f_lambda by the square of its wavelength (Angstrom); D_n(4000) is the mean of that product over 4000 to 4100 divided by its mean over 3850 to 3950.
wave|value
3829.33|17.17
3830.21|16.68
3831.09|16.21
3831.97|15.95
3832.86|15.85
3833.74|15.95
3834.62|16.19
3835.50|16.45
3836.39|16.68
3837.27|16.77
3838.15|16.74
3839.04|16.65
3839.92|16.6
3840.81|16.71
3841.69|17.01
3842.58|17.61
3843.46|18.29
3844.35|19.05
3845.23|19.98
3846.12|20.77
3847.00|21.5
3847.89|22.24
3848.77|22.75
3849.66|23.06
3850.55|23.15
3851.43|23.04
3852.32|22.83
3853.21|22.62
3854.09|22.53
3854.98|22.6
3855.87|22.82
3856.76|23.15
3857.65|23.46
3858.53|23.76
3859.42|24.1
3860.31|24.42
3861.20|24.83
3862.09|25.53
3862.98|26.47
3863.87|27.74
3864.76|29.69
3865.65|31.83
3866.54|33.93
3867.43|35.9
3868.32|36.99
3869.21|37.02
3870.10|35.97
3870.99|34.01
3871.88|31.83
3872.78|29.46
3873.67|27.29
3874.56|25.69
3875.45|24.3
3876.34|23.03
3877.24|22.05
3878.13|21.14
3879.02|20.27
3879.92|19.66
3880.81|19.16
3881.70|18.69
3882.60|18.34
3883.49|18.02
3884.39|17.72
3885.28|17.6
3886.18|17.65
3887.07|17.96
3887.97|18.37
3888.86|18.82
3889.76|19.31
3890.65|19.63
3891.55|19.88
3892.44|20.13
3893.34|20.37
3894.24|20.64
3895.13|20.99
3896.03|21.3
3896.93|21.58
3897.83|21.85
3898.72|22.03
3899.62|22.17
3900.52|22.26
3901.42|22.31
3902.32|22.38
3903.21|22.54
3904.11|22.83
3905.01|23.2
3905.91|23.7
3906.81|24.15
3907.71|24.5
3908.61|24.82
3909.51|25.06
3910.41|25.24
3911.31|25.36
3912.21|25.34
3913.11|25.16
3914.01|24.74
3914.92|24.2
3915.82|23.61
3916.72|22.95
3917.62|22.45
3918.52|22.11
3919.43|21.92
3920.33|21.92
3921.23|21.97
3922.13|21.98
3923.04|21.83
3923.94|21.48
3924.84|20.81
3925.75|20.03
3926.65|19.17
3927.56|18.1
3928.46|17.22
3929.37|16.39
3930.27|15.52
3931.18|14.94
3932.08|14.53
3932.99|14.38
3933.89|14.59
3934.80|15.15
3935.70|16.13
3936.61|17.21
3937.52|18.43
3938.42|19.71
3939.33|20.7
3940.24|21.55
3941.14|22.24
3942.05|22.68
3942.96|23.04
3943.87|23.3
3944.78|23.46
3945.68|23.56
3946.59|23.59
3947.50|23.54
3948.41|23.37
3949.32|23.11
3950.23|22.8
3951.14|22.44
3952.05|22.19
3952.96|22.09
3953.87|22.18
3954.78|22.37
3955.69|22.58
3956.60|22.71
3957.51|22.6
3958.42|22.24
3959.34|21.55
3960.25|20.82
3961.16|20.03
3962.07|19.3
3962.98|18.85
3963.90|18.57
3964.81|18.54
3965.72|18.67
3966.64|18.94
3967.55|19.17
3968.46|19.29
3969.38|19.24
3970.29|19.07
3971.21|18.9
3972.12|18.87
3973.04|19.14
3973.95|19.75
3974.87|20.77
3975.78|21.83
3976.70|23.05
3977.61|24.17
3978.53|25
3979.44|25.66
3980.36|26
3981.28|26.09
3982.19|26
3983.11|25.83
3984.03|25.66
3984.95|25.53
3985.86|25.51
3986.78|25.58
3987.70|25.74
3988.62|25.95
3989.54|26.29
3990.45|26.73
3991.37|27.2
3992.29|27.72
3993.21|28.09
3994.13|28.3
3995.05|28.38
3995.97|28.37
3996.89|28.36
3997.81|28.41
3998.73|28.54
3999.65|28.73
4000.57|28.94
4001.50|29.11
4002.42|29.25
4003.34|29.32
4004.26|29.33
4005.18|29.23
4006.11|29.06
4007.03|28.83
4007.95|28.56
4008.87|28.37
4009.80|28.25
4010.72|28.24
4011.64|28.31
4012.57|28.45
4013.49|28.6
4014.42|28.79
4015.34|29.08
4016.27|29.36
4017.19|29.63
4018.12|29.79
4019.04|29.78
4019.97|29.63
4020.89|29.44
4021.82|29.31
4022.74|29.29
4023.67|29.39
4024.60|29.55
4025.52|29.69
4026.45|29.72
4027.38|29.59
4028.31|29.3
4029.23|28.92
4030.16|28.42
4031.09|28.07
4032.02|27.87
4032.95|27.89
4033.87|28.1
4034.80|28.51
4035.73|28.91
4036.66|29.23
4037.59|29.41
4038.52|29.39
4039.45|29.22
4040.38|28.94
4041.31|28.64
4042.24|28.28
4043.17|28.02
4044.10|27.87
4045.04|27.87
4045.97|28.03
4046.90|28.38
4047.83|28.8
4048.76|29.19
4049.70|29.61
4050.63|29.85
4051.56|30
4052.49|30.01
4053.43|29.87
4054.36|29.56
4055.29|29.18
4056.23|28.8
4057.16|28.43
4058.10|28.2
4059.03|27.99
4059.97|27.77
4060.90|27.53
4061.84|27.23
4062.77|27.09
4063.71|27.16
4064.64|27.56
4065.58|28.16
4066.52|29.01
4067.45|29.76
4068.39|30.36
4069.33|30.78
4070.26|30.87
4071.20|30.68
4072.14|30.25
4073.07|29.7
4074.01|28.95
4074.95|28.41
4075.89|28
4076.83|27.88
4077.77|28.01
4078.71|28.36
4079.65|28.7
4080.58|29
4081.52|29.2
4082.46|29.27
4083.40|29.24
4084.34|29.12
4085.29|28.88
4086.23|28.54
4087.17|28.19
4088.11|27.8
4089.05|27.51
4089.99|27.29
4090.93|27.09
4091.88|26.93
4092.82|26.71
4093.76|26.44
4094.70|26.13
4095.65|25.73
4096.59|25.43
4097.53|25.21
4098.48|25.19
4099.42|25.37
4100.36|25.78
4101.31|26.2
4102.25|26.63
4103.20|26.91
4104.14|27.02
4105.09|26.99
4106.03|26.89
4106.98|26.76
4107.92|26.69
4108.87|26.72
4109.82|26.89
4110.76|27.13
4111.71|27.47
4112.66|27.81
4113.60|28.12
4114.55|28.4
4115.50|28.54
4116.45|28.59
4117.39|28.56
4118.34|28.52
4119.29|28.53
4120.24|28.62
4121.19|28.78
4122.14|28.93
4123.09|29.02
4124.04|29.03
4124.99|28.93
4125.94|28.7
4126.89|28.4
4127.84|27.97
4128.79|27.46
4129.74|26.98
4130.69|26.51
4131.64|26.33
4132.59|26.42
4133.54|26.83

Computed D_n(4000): 1.4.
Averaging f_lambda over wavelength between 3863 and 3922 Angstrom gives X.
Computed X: 23.8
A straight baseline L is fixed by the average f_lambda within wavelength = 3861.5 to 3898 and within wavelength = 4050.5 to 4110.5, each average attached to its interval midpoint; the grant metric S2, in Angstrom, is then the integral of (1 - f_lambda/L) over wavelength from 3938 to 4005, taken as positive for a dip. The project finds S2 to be 5.7 Angstrom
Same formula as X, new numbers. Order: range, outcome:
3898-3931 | 22.2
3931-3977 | 20.4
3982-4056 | 28.5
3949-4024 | 25.2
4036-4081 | 28.8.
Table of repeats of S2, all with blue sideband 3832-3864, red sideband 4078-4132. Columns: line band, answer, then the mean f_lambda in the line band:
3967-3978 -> 1.7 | 20.2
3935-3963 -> 2.2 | 21.6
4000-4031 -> -4.8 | 29.1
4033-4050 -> -1.8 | 28.7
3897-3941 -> 2.9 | 21.1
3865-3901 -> -3.4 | 23.6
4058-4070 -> -0.9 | 28.4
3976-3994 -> -1.1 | 25.9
